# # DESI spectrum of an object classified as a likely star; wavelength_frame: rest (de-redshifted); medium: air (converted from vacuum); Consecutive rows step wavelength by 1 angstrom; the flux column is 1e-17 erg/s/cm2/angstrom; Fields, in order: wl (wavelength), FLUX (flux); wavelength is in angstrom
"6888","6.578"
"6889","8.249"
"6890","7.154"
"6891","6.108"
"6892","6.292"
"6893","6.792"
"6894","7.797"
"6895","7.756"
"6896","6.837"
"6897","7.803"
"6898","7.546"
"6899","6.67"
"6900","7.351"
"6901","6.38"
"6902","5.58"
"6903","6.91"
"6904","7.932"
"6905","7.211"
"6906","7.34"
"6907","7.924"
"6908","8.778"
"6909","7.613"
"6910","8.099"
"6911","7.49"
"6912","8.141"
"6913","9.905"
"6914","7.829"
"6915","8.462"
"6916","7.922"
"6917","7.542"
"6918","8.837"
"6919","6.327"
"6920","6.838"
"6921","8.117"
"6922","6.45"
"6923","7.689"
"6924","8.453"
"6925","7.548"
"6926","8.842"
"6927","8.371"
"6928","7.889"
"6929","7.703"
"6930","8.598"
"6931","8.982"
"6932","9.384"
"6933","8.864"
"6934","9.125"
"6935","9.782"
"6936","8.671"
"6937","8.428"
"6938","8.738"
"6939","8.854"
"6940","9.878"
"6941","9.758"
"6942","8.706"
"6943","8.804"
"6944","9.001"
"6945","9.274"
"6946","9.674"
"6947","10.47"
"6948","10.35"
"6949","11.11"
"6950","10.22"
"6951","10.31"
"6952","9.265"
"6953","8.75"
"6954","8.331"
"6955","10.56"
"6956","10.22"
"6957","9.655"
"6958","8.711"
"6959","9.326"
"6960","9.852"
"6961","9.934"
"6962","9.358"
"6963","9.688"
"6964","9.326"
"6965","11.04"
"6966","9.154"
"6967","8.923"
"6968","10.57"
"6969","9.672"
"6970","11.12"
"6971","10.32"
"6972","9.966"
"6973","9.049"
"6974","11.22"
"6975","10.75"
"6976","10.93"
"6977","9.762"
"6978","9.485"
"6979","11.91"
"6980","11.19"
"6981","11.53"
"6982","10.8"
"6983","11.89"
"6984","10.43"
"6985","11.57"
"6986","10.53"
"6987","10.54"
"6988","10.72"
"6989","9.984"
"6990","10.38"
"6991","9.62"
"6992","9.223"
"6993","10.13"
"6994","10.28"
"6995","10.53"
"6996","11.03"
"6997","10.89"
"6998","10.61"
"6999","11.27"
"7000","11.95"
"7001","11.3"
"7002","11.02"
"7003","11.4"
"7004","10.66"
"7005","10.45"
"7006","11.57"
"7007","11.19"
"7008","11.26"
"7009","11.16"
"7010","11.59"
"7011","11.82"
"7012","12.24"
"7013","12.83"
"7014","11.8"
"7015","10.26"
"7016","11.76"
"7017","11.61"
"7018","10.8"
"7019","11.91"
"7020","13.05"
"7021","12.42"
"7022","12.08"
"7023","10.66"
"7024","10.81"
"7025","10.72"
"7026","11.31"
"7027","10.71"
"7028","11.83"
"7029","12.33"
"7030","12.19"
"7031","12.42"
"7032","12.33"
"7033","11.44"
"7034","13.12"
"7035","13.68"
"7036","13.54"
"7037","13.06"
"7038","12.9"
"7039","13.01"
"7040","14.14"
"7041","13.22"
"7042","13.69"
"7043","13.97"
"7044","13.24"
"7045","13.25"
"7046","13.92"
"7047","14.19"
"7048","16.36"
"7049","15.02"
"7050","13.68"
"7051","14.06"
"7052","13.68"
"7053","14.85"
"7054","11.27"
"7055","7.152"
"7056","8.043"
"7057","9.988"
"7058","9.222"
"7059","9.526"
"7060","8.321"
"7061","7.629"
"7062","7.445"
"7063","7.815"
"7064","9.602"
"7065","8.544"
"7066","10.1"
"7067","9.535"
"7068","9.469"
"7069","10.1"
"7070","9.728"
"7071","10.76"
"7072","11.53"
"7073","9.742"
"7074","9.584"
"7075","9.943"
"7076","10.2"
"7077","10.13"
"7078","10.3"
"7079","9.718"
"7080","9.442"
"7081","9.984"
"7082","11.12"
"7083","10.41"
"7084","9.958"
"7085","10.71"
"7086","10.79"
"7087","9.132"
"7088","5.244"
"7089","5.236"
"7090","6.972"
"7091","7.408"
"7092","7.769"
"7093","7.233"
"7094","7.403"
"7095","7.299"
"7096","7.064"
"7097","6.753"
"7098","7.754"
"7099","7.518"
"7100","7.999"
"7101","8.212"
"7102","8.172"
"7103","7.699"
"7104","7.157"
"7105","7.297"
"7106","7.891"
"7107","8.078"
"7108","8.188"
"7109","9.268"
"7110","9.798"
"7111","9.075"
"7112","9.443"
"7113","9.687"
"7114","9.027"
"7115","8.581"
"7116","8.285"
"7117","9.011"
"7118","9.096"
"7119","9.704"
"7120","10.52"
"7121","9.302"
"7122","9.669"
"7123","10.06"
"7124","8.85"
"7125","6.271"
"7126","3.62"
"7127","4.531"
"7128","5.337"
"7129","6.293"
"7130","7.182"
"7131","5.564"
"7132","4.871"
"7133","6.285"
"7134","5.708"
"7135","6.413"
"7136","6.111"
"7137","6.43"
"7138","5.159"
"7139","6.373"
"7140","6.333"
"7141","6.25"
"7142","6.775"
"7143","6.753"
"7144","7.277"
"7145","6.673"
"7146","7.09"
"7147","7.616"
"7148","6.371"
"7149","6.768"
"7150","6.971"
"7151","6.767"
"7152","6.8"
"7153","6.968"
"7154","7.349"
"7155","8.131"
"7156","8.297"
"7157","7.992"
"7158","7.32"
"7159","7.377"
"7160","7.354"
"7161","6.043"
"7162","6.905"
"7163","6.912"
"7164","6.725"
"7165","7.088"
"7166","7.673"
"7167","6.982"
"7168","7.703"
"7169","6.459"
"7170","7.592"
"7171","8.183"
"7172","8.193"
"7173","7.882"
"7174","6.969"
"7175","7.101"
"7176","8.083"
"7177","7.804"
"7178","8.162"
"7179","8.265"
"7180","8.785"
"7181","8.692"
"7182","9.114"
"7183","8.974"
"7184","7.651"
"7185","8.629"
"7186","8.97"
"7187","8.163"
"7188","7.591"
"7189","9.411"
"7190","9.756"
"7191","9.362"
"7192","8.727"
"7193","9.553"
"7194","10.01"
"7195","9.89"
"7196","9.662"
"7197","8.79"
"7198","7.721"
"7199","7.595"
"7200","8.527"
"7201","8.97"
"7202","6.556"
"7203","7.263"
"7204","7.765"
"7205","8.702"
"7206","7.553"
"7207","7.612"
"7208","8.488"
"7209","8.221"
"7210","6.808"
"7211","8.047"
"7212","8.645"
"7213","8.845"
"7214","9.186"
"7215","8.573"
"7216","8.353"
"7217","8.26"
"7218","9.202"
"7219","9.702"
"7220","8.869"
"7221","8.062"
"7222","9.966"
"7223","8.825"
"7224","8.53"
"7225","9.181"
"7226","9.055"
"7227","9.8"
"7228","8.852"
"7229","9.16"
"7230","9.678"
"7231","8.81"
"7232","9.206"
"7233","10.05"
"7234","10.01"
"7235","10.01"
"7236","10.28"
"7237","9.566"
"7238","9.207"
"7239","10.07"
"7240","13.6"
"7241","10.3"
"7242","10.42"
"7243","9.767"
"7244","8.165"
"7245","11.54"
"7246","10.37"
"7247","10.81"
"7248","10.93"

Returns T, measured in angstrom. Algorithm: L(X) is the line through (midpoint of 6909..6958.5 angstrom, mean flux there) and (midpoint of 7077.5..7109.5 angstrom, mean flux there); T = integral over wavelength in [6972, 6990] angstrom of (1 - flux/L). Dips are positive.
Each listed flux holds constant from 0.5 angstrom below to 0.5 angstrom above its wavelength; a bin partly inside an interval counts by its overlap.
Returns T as -4.3 angstrom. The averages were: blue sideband 8.78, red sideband 8.29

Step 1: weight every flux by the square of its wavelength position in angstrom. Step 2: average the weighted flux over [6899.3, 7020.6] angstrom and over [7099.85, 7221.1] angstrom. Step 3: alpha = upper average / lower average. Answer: 0.86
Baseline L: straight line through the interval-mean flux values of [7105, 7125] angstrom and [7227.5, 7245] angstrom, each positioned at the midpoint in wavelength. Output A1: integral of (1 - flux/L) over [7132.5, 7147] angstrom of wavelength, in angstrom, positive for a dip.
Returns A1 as 4.3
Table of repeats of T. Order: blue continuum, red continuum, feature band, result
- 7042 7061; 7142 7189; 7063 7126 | 9.45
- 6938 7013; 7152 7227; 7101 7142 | 6.11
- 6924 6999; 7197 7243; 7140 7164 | 5.54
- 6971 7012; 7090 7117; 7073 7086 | -2.22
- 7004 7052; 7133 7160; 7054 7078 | 2.80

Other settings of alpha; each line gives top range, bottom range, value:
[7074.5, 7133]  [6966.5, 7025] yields 0.78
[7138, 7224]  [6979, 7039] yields 0.73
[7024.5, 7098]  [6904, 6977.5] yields 1.22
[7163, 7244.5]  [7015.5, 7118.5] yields 0.88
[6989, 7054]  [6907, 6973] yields 1.37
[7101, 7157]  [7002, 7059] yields 0.63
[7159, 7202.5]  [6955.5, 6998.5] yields 0.84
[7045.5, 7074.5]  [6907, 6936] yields 1.36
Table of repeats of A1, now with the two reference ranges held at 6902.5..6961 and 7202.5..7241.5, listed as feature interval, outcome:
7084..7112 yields 2.94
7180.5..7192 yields 0.30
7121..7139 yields 4.98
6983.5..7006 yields -4.90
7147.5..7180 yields 5.78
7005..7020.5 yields -4.98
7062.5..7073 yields -1.02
